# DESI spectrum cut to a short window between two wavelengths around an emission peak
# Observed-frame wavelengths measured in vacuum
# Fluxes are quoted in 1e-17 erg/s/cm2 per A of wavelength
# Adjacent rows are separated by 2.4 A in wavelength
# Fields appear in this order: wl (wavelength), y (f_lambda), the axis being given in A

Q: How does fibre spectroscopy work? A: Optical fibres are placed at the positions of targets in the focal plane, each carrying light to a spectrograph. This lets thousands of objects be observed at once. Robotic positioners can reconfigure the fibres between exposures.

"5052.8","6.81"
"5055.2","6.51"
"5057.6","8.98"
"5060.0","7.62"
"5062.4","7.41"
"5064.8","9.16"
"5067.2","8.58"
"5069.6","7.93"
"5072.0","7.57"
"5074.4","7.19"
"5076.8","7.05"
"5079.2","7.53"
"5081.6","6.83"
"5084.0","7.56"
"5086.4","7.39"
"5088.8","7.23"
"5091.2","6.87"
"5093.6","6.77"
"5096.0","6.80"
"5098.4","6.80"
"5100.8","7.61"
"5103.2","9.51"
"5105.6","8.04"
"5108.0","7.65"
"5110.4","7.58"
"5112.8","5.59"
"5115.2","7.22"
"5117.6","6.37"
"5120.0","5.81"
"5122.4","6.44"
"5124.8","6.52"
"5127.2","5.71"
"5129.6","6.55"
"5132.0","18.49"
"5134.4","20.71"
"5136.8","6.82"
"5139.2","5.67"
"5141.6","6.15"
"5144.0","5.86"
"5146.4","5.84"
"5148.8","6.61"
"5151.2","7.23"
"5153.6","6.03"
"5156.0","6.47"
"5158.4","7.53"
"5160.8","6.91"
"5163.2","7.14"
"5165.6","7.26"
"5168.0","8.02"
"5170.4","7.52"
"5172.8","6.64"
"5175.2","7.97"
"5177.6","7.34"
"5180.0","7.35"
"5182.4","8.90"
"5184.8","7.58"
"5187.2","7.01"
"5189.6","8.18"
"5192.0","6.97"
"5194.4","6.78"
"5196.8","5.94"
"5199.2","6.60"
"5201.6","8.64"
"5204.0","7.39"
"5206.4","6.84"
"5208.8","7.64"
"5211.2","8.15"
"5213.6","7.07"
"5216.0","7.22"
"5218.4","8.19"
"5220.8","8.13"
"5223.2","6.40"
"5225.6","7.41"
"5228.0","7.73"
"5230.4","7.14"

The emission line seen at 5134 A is H-beta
